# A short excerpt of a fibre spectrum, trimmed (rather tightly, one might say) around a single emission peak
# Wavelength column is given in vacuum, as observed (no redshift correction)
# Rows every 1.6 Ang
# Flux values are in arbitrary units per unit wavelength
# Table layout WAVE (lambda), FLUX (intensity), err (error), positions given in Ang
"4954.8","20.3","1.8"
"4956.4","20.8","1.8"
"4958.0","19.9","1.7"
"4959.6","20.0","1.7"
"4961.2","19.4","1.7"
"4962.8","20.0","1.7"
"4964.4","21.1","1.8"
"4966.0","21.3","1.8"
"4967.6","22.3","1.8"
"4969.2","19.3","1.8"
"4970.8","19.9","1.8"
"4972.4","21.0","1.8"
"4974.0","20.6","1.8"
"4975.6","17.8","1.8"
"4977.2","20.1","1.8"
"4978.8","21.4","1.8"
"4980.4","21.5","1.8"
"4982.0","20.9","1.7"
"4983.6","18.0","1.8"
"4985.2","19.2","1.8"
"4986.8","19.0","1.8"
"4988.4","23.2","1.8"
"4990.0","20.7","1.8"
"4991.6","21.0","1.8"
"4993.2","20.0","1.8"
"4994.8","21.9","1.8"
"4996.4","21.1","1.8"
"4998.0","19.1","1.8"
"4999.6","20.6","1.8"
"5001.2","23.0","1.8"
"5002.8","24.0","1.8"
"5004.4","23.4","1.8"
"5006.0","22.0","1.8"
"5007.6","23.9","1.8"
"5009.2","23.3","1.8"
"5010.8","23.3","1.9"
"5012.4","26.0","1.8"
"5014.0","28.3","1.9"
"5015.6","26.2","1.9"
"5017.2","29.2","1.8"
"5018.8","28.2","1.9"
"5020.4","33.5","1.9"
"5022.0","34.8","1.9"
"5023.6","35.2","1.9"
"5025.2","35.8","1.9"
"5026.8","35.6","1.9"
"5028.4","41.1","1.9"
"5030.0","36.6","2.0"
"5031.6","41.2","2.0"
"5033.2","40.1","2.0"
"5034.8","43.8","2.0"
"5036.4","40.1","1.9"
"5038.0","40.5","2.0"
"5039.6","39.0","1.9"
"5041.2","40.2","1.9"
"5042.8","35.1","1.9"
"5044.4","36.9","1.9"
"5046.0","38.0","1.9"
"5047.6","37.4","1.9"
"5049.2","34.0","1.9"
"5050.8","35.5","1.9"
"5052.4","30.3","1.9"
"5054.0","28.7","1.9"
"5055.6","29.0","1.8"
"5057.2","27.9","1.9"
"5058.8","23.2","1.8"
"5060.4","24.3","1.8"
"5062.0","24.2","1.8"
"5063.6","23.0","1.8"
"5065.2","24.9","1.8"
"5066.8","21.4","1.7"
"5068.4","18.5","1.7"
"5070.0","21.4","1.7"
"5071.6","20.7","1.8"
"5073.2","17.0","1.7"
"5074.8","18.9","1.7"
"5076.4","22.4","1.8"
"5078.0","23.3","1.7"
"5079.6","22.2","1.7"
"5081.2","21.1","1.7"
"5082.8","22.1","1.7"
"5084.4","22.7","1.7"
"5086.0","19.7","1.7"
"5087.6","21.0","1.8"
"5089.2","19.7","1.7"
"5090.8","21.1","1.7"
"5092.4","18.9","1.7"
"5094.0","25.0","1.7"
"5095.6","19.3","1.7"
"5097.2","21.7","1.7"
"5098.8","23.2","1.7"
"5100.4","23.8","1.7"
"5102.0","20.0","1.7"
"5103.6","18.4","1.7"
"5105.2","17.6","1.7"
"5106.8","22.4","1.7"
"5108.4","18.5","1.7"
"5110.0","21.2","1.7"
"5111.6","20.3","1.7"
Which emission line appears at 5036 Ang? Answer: Mg II 2798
